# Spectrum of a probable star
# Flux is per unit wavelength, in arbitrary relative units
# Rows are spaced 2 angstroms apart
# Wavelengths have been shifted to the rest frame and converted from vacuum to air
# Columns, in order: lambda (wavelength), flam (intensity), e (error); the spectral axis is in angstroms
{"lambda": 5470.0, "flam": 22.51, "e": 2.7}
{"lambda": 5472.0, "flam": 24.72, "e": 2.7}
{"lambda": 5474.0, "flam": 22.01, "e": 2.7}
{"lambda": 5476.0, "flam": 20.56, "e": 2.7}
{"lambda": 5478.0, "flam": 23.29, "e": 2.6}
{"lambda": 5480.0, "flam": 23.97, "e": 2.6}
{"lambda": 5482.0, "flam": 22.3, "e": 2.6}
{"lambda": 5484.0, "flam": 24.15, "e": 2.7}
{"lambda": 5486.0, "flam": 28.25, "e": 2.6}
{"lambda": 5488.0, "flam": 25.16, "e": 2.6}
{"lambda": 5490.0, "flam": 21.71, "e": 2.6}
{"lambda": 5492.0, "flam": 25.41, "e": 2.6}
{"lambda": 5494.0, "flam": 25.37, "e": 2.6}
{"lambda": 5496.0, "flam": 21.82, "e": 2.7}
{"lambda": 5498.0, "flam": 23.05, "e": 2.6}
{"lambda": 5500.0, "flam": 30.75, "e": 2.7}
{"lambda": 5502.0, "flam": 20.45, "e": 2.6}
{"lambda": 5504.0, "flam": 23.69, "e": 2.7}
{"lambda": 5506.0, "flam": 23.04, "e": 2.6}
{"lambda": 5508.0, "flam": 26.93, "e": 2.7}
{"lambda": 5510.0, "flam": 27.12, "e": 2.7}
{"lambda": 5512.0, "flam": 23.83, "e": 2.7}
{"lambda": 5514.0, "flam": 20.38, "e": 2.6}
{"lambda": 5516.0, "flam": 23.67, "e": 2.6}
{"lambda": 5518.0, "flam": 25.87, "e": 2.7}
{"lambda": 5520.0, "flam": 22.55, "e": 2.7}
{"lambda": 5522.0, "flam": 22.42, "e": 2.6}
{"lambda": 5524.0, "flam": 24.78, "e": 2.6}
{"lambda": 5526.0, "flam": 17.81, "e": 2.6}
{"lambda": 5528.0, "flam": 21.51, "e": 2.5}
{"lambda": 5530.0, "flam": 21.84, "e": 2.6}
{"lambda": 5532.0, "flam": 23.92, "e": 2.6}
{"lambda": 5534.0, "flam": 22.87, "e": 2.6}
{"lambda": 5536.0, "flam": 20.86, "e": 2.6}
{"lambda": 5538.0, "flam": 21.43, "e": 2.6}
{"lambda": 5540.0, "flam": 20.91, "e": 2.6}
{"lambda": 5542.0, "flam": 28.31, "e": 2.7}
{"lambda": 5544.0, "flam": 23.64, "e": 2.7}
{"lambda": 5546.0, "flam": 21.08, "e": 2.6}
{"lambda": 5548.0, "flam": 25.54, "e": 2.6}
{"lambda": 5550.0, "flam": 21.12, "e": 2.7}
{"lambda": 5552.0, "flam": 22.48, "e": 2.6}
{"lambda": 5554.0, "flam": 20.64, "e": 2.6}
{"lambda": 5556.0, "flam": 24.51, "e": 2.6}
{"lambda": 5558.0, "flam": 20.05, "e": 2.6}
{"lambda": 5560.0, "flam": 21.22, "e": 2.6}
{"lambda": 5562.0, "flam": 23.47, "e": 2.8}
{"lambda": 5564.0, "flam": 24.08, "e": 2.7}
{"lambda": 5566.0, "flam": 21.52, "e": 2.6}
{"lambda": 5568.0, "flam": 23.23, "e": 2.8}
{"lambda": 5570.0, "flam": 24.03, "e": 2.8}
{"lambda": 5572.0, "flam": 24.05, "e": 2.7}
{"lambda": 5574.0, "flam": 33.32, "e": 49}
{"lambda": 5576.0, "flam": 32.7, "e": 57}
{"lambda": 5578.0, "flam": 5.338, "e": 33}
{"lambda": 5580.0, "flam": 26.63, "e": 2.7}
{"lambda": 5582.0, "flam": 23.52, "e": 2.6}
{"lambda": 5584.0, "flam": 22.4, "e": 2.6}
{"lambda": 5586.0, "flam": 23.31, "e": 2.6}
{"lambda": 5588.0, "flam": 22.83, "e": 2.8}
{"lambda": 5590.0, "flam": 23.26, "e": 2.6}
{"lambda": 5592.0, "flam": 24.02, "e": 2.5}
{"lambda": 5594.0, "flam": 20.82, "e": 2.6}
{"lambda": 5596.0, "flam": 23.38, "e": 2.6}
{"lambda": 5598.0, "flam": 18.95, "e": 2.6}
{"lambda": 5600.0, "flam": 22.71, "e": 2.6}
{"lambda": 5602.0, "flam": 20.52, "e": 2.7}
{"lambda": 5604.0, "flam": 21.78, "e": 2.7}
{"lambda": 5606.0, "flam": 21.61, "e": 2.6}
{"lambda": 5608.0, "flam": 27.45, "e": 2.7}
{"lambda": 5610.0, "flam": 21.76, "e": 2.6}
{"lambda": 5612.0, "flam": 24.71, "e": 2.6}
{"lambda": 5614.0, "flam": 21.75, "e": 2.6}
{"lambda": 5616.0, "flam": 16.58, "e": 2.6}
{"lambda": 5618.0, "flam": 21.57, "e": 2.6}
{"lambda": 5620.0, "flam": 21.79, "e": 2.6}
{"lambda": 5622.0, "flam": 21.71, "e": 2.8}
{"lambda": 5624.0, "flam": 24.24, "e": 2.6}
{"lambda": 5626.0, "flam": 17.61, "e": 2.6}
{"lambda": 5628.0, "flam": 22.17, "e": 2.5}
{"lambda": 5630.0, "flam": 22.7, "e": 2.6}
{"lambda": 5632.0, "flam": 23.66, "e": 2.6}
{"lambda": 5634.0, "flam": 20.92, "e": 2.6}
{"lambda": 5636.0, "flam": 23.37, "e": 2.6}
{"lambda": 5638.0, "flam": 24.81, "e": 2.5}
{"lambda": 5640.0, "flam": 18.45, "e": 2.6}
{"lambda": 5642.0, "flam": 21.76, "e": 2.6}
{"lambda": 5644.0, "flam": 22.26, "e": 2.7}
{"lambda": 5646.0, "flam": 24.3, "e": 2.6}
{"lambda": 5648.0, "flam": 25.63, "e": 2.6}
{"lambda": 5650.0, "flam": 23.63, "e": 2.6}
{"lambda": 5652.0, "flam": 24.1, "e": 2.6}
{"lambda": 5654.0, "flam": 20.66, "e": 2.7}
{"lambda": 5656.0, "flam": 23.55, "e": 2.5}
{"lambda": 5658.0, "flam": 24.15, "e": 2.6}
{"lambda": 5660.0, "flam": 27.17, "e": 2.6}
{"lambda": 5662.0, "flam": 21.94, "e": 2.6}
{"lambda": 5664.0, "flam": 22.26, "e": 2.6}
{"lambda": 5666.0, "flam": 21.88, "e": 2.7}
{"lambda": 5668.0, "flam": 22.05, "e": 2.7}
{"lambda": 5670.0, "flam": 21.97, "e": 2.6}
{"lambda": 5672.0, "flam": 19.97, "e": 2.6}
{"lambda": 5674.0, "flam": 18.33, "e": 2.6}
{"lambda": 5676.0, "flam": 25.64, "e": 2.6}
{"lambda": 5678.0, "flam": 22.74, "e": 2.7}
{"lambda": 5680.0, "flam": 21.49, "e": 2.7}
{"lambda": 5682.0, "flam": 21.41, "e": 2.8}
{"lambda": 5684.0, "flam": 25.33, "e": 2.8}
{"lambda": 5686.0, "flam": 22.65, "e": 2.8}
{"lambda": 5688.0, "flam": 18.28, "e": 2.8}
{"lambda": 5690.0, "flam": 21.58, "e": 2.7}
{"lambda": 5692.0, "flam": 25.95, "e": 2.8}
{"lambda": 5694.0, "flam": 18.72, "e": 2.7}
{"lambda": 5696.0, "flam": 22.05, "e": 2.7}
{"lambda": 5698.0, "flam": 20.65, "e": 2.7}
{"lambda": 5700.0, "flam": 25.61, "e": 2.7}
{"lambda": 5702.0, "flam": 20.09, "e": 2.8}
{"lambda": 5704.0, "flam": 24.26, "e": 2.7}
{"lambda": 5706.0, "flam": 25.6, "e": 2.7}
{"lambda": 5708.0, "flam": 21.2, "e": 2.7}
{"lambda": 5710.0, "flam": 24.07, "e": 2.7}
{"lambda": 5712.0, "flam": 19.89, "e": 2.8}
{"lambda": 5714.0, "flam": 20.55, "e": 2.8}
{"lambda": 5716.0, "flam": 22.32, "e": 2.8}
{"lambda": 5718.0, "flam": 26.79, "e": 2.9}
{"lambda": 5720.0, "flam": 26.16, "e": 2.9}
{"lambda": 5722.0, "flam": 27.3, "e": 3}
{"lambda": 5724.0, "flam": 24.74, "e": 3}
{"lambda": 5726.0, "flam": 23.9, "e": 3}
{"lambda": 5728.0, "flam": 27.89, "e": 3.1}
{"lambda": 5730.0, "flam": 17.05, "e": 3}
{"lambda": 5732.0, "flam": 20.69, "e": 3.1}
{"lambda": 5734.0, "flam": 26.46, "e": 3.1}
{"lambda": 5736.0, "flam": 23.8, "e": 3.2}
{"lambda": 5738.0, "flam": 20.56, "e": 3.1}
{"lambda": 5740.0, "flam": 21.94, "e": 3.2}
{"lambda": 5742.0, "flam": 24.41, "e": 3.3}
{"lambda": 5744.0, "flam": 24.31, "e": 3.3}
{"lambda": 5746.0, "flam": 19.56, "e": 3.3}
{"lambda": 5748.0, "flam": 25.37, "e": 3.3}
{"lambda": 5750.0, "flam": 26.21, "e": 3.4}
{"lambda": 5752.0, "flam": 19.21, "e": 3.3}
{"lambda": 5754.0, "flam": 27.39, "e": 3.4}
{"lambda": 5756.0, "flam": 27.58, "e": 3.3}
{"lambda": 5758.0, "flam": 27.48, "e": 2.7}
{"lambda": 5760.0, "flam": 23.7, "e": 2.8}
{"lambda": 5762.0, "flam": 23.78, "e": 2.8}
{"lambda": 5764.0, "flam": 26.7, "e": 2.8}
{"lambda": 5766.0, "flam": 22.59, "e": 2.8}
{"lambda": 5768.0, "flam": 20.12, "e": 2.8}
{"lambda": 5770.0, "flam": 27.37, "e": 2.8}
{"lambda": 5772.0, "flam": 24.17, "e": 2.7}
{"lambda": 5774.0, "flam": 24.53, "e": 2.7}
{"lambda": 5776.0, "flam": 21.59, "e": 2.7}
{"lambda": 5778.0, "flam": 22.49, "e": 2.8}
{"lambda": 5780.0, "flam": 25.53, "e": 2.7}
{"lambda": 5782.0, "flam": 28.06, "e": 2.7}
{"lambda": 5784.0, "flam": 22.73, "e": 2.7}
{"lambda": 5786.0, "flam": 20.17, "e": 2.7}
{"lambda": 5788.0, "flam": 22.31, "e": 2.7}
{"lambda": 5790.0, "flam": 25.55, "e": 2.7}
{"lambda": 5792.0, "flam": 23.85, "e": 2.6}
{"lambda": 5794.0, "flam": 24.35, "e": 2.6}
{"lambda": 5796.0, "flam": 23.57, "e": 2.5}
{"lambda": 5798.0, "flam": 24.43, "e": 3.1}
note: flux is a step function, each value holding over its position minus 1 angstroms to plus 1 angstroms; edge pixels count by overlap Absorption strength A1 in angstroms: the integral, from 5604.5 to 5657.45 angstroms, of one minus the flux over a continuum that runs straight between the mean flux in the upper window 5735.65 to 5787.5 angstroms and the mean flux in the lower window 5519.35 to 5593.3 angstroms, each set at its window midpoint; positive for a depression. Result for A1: 1.9 angstroms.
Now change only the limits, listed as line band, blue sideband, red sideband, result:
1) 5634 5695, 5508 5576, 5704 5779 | 2.8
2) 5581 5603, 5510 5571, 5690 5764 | 0.6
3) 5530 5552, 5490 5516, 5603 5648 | 0.6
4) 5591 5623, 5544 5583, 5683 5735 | 1.6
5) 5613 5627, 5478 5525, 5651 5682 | 1.4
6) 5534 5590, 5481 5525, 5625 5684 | 1.2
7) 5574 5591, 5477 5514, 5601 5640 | -0.3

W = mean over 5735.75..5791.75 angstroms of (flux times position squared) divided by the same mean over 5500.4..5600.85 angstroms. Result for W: 1.12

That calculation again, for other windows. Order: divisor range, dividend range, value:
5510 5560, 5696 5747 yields 1.09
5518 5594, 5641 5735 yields 1.05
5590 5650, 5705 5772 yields 1.12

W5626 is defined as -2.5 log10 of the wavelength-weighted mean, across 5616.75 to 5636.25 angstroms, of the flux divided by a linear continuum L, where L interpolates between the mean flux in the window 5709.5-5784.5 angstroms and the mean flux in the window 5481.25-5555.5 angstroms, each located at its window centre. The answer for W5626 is 0.09 mag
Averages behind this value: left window 23.4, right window 23.9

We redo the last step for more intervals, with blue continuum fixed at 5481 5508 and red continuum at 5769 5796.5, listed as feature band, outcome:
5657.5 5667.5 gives 0.04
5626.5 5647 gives 0.09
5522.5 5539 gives 0.11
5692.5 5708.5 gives 0.08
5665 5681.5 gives 0.11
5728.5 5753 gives 0.07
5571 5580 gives 0.00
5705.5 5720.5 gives 0.04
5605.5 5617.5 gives 0.09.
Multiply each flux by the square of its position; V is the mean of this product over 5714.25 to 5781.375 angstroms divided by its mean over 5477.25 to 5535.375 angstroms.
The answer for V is 1.11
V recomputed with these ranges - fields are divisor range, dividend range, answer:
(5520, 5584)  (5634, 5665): 1.05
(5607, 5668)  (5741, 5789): 1.11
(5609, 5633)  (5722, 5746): 1.12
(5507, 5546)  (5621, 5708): 1.02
